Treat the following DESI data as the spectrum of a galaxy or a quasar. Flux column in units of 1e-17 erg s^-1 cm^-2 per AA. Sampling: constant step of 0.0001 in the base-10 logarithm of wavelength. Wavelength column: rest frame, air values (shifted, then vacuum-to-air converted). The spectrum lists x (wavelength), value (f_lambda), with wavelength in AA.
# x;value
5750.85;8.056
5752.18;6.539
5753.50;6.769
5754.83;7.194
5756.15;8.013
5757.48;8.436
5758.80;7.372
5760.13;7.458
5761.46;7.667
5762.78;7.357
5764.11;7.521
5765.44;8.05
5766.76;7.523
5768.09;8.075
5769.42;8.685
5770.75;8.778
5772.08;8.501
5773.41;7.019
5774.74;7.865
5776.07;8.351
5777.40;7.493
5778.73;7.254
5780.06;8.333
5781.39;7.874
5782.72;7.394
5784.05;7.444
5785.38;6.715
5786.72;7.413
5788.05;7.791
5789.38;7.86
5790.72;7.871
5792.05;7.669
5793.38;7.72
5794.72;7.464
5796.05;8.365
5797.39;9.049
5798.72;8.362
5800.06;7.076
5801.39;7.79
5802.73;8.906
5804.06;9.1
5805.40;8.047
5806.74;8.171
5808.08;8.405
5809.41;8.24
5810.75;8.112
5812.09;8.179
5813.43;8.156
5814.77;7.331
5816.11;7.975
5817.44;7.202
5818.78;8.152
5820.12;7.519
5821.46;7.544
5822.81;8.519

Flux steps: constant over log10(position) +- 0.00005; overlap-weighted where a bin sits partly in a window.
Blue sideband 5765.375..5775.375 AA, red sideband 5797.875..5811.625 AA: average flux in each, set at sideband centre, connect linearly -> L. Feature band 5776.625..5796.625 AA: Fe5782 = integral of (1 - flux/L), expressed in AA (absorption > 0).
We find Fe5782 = 1.2 AA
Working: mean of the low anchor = 8.06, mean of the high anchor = 8.23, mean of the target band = 7.65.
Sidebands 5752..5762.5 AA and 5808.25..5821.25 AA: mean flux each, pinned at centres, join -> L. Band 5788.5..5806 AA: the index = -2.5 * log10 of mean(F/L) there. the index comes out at -0.05 mag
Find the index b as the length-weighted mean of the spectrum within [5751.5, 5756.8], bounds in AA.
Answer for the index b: 7.13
